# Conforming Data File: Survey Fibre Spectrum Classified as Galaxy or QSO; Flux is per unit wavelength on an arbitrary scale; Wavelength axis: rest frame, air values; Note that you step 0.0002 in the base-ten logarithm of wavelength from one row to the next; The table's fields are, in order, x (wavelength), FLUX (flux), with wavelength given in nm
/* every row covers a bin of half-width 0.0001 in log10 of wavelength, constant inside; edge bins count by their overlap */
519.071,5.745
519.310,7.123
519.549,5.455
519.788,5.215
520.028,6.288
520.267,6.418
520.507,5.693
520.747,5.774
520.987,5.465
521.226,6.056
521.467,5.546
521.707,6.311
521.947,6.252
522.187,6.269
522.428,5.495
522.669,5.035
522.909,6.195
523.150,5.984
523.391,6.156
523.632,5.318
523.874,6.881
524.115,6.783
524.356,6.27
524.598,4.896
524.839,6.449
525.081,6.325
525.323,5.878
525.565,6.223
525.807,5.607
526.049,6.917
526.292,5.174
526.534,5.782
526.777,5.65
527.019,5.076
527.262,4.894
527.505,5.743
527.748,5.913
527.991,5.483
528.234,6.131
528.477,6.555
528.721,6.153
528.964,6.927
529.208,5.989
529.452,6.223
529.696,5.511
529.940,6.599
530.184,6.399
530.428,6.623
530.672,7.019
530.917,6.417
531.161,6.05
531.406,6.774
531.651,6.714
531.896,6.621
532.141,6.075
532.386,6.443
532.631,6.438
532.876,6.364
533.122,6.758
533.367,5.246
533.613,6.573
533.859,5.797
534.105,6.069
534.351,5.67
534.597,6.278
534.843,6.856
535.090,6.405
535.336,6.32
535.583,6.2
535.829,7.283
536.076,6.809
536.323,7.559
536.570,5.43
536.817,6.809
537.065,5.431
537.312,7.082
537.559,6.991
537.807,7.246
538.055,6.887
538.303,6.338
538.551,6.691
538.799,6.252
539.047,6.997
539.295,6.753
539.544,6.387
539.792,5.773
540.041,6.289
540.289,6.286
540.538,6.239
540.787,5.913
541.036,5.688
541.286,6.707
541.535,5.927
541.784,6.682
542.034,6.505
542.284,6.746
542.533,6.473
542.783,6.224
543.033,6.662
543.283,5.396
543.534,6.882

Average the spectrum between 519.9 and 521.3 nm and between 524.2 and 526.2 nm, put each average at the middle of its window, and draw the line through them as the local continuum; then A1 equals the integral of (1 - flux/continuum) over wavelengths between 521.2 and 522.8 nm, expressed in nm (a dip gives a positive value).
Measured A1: 0.04 nm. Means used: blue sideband 5.94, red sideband 6.07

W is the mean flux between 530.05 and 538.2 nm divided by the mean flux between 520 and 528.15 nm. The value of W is 1.10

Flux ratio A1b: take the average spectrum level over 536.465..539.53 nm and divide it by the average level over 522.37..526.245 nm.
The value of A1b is 1.09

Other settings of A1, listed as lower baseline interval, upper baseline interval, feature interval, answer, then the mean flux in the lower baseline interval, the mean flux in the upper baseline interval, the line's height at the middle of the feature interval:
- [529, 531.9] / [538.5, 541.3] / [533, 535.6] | 0.071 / 6.42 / 6.31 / 6.37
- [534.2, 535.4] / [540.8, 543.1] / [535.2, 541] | -0.159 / 6.3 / 6.37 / 6.33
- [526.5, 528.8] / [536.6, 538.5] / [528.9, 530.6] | -0.117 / 5.73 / 6.62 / 5.92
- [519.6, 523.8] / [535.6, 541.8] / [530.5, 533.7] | -0.093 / 5.86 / 6.49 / 6.24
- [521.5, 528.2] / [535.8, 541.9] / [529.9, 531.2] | -0.088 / 5.89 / 6.48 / 6.13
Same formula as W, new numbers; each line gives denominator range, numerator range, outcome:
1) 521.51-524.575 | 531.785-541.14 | 1.06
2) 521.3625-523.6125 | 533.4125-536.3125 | 1.09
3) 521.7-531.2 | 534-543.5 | 1.07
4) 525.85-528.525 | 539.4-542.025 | 1.08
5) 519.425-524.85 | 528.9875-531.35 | 1.07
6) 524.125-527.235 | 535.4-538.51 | 1.14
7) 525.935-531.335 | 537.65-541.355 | 1.06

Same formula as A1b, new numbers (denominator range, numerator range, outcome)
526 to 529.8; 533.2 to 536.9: 1.08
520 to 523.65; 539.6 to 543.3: 1.06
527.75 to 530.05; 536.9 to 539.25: 1.08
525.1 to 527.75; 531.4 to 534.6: 1.09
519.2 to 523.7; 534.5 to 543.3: 1.10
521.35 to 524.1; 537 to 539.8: 1.11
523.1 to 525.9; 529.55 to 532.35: 1.06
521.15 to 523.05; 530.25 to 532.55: 1.11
